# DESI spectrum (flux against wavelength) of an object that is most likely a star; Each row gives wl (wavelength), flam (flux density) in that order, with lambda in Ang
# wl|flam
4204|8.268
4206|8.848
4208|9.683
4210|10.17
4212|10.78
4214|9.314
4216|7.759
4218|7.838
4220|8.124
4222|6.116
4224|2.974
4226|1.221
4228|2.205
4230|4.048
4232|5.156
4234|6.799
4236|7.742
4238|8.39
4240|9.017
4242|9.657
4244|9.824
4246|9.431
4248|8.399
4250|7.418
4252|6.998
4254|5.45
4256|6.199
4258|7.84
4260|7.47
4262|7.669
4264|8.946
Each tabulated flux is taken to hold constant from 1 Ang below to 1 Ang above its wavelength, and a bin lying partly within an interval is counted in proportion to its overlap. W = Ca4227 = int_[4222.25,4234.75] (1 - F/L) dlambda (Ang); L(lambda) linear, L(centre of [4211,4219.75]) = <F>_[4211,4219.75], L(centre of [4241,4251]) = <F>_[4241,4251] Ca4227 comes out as 7.1 Ang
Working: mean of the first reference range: 8.85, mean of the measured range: 3.82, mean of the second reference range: 8.95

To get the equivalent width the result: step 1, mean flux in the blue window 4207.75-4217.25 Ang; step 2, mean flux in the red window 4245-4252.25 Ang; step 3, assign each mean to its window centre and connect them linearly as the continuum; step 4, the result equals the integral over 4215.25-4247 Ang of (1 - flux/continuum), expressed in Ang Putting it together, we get 7.62 Ang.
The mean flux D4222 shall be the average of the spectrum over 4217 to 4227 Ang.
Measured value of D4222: 5.25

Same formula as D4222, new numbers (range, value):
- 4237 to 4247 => 9.26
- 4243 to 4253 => 8.41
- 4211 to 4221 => 8.76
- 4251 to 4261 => 6.79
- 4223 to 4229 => 2.13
